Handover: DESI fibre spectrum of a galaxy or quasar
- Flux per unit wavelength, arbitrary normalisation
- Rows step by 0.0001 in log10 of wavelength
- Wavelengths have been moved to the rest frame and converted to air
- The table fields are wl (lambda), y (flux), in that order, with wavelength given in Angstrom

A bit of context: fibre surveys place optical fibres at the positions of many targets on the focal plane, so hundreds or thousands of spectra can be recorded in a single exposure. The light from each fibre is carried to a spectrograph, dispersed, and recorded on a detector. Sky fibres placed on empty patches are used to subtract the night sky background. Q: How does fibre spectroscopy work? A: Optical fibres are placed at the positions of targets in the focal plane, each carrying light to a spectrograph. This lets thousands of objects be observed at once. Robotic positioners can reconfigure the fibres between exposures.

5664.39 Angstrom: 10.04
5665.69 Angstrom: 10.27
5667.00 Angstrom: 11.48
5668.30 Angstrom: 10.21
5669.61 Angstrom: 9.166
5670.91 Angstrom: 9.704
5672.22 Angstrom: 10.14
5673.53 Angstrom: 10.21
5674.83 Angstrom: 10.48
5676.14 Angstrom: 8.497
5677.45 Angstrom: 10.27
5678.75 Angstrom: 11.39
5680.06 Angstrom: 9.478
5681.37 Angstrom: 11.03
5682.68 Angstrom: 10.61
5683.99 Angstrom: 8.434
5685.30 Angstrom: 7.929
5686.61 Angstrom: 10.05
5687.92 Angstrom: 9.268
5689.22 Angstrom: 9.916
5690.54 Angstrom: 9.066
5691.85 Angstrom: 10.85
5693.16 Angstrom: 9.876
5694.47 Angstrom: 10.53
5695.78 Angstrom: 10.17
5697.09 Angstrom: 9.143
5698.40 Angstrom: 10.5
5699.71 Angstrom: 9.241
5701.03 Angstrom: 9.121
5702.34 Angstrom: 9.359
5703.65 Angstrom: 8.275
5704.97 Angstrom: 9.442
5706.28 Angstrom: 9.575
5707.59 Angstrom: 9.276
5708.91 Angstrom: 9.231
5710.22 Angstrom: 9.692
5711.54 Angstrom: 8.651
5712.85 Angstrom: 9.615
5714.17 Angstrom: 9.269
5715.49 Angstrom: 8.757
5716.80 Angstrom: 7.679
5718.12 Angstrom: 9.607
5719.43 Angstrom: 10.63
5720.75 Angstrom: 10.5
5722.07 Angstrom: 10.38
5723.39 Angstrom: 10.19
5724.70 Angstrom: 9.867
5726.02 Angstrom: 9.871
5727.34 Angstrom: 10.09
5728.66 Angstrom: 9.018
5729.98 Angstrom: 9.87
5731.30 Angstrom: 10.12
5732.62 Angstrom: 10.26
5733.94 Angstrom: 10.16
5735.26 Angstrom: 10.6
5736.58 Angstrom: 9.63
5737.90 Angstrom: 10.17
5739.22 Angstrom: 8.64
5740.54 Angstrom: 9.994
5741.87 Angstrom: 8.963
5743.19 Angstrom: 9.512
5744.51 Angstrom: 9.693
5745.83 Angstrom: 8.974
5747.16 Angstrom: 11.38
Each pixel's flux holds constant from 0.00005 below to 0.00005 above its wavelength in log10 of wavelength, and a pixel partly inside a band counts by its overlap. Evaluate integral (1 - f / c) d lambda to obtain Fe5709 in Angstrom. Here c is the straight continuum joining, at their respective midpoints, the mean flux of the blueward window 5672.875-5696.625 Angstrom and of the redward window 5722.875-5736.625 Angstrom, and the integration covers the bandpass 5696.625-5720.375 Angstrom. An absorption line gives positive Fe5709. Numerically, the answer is 1.5 Angstrom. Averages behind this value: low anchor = 9.89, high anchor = 9.99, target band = 9.3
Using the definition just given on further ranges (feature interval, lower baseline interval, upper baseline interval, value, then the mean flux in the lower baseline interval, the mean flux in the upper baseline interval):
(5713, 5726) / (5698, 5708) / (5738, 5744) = -0.4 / 9.32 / 9.37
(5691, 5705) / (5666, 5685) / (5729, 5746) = 0.4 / 10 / 9.75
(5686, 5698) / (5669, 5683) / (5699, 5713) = -0.3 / 10.1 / 9.22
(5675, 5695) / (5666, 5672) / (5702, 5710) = -0.2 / 10.1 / 9.22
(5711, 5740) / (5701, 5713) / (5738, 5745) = -1.2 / 9.22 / 9.42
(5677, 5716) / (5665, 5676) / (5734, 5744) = 1.4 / 10.1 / 9.68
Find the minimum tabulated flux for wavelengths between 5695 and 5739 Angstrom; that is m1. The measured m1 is 7.679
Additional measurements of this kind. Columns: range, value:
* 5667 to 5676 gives 9.166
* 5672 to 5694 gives 7.929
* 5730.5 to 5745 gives 8.64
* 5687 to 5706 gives 8.275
